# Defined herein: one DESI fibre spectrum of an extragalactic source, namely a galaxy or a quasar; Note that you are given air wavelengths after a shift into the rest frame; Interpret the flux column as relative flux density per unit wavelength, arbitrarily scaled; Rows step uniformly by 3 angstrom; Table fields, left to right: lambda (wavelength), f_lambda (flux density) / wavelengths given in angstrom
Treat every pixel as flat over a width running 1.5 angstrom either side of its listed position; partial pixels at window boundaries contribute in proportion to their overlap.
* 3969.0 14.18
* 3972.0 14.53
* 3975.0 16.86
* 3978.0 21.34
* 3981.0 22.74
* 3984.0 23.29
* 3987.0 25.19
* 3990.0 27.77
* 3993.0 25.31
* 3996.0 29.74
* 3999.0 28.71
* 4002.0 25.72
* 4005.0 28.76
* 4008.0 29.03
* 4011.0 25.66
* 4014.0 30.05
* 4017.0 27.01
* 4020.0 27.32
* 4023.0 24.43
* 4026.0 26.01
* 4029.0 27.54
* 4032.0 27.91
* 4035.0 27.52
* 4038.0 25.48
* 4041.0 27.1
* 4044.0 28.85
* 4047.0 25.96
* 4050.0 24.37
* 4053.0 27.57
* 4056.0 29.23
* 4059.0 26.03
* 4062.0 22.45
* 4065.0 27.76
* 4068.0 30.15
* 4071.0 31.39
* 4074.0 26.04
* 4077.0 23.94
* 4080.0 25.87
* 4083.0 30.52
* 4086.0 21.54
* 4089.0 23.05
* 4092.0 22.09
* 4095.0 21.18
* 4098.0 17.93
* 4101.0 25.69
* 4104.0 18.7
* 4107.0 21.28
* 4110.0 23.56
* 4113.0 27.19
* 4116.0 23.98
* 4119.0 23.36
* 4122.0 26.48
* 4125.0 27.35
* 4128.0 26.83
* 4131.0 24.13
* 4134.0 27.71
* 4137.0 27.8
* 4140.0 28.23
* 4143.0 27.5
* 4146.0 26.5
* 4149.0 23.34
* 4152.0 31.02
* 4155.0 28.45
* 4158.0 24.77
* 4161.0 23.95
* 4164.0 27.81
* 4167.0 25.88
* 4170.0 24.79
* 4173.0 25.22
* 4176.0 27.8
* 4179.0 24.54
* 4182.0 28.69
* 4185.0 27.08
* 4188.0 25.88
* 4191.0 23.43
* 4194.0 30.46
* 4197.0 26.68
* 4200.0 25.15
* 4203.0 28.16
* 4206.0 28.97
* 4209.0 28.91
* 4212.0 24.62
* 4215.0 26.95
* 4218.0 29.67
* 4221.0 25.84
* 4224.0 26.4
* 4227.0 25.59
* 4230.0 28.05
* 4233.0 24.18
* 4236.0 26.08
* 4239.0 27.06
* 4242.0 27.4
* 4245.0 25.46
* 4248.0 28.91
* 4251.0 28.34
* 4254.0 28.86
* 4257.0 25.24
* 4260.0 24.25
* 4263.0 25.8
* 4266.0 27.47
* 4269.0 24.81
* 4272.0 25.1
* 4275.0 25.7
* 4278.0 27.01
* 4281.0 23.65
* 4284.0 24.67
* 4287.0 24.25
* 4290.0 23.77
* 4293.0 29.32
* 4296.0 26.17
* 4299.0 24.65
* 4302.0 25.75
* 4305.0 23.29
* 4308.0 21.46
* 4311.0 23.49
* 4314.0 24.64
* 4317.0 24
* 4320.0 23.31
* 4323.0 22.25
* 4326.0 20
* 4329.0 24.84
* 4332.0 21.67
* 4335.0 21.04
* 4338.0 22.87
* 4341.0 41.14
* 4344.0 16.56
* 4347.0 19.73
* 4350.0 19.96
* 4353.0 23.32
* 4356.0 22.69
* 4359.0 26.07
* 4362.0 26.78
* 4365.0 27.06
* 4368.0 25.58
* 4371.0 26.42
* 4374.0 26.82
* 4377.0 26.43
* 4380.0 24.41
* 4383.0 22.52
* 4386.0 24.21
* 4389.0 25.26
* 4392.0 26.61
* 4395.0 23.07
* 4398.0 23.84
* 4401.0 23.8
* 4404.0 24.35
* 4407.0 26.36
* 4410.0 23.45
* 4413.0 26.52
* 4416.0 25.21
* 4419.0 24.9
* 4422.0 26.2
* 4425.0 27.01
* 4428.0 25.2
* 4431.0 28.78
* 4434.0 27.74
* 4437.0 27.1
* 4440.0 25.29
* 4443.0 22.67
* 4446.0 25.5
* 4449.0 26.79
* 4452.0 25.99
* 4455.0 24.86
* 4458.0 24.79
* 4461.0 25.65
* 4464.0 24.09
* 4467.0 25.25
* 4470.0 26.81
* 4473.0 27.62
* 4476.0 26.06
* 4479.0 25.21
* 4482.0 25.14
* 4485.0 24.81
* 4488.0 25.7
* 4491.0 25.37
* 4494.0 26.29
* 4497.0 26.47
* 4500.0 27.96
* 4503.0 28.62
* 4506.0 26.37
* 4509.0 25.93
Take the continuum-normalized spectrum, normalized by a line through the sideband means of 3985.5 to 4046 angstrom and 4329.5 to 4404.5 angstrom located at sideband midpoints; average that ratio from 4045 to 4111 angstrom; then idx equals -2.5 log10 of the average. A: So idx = 0.08 mag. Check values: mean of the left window 27.2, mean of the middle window 24.9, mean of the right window 24.5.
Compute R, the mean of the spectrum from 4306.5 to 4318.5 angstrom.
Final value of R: 23.4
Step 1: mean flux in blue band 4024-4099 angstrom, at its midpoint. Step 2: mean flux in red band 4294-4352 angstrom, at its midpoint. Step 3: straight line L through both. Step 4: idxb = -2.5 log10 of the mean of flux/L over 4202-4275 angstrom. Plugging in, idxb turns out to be -0.10 mag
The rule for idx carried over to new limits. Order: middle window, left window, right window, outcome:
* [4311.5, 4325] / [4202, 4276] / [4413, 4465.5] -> 0.13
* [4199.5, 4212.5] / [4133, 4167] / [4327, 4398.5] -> -0.05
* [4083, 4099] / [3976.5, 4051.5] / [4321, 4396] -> 0.18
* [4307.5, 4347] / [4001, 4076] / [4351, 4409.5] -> 0.08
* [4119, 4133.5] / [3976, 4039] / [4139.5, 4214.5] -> 0.03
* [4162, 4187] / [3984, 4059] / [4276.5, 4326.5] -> -0.04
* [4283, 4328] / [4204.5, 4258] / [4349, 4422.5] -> 0.08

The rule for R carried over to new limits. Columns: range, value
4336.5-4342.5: 32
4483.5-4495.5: 25.5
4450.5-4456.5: 25.4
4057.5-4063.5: 24.2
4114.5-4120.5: 23.7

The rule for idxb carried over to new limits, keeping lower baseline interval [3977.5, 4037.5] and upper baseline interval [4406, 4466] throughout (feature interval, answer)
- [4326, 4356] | 0.12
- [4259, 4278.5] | 0.01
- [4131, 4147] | -0.04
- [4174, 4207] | -0.03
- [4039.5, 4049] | -0.02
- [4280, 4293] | 0.06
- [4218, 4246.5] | -0.01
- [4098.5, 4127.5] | 0.10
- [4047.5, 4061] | 0.00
